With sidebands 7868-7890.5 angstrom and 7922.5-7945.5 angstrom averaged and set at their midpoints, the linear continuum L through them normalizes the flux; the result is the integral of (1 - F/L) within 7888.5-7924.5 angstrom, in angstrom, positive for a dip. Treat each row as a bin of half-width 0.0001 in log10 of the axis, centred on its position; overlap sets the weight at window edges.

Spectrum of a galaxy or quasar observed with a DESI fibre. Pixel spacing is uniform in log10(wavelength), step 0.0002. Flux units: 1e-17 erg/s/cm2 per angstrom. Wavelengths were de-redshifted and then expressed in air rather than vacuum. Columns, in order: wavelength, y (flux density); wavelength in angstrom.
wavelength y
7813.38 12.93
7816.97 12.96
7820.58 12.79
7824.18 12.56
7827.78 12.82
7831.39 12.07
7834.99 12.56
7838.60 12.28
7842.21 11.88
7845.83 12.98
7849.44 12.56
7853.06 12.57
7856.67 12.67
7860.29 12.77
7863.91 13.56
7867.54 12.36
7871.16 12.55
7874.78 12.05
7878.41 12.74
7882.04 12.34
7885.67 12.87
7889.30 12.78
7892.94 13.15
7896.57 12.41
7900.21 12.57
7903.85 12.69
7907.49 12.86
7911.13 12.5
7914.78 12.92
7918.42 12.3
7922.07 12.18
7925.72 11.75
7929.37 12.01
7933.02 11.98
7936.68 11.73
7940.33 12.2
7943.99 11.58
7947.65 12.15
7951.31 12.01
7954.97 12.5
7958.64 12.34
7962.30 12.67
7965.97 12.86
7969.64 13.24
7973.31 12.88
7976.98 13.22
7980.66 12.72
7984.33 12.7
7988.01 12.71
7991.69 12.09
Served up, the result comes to -1.2 angstrom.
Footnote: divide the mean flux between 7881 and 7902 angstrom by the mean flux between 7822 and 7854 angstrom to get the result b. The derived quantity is 1.02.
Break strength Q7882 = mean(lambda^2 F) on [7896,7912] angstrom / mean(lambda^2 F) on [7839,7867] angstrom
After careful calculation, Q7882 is 1.01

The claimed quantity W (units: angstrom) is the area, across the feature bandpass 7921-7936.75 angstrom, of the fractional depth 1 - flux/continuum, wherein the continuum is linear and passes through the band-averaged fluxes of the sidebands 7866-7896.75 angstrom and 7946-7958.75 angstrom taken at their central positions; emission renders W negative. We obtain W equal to 0.5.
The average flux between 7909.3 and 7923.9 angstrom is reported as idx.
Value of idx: 12.5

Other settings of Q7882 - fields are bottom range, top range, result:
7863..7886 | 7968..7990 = 1.05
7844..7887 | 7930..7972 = 0.99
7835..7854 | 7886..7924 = 1.03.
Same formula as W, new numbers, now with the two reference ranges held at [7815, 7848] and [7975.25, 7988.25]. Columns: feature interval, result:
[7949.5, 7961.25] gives 0.45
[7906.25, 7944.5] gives 1.63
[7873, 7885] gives 0.21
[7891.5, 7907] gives -0.03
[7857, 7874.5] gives -0.16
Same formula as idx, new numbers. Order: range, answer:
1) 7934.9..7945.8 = 11.8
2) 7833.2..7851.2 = 12.4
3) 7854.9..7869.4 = 12.8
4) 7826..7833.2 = 12.4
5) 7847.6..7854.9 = 12.6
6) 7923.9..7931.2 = 11.9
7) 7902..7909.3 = 12.8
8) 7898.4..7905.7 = 12.6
